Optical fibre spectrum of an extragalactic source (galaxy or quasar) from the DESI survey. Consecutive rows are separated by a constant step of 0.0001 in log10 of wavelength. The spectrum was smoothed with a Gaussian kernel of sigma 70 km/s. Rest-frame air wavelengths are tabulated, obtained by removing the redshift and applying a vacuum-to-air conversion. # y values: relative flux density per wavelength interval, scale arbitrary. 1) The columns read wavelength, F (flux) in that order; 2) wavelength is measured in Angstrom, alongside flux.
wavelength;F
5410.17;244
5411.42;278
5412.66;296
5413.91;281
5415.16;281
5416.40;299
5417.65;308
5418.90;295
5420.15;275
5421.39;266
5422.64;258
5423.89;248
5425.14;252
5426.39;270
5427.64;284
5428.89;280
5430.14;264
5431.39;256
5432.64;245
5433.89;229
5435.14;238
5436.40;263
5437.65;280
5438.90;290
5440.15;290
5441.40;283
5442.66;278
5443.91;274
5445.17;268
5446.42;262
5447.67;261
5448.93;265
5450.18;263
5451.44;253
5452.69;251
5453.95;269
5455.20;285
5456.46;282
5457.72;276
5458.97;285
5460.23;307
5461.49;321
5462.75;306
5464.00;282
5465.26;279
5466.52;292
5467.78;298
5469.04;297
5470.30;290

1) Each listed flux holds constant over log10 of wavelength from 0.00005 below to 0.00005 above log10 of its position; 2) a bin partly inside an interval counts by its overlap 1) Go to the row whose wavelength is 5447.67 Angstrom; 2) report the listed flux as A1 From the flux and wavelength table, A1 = 261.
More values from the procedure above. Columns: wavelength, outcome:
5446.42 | 262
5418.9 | 295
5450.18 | 263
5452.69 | 251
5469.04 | 297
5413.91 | 281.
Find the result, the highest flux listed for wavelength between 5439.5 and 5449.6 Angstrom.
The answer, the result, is 290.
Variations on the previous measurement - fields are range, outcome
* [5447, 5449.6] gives 265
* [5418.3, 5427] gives 295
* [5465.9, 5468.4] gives 298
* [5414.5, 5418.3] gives 308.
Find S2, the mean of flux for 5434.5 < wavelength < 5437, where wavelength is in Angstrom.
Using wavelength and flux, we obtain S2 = 250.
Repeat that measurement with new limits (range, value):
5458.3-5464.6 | 300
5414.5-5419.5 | 296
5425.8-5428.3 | 277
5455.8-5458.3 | 278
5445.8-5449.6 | 263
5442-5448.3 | 268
